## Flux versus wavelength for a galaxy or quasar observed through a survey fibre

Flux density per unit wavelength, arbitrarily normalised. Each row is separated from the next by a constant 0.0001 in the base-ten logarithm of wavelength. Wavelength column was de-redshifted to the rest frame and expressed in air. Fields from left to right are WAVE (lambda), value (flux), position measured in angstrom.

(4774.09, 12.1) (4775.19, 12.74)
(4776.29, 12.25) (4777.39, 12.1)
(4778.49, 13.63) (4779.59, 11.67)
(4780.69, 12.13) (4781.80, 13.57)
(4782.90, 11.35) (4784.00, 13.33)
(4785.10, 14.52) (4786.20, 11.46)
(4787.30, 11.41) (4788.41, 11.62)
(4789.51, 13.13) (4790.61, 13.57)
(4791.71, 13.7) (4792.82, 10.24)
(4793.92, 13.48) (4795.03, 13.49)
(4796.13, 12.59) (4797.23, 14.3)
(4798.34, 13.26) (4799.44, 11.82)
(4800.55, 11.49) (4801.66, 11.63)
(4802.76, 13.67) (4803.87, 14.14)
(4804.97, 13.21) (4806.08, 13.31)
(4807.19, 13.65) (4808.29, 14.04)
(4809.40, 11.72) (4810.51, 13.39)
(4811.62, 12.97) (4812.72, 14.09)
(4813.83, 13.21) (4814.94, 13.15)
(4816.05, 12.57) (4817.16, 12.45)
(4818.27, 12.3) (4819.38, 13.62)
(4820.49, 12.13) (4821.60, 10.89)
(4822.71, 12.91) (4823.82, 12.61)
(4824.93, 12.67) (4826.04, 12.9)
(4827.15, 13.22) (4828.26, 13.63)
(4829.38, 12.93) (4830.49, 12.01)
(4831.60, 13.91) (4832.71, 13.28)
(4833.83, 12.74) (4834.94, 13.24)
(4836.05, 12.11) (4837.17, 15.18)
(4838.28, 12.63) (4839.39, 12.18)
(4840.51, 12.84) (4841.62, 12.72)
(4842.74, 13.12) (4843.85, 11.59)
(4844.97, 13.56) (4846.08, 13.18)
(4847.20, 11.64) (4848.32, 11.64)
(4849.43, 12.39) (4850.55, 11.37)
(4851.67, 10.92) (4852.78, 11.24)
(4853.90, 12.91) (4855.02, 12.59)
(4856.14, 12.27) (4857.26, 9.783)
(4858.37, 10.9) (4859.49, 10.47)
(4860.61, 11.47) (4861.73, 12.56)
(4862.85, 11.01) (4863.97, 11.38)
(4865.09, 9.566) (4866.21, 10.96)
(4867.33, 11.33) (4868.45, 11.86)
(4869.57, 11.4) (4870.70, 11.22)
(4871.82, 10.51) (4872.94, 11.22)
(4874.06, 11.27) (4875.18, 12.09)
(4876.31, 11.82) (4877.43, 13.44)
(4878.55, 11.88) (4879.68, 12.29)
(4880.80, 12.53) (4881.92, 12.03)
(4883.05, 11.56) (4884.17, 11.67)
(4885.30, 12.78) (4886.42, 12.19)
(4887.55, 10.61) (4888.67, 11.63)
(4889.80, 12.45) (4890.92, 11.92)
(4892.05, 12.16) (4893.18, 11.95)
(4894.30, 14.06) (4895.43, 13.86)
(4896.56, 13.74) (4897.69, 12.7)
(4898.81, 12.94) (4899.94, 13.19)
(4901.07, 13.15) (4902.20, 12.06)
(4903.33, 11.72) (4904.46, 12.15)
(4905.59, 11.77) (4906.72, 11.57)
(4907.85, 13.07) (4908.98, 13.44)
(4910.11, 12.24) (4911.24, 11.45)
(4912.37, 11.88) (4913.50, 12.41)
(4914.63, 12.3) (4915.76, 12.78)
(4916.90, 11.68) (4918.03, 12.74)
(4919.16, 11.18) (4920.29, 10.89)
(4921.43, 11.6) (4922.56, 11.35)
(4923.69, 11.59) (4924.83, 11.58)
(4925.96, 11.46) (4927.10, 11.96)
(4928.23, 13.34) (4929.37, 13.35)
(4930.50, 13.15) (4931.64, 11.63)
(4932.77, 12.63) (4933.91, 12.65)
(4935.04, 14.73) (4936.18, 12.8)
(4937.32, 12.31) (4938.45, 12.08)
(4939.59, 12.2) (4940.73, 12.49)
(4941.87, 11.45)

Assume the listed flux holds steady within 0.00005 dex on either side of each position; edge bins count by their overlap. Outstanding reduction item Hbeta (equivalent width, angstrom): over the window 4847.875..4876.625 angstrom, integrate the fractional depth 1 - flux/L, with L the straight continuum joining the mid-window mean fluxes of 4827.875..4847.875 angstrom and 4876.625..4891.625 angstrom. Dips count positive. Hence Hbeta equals 2.5 angstrom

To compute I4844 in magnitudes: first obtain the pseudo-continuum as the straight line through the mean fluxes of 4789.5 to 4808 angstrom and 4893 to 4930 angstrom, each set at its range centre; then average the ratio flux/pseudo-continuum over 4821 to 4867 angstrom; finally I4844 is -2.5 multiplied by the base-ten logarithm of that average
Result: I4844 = 0.05 mag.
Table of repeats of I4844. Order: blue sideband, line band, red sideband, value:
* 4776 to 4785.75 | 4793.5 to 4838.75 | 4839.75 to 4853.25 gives -0.047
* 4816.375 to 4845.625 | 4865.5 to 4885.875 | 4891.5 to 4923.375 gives 0.071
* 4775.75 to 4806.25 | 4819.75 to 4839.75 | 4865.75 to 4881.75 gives -0.054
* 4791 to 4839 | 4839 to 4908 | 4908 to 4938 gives 0.052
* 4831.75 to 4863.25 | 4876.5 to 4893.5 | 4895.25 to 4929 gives 0.015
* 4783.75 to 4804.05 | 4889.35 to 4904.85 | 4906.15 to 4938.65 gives -0.031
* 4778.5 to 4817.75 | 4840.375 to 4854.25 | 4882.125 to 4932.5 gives 0.032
